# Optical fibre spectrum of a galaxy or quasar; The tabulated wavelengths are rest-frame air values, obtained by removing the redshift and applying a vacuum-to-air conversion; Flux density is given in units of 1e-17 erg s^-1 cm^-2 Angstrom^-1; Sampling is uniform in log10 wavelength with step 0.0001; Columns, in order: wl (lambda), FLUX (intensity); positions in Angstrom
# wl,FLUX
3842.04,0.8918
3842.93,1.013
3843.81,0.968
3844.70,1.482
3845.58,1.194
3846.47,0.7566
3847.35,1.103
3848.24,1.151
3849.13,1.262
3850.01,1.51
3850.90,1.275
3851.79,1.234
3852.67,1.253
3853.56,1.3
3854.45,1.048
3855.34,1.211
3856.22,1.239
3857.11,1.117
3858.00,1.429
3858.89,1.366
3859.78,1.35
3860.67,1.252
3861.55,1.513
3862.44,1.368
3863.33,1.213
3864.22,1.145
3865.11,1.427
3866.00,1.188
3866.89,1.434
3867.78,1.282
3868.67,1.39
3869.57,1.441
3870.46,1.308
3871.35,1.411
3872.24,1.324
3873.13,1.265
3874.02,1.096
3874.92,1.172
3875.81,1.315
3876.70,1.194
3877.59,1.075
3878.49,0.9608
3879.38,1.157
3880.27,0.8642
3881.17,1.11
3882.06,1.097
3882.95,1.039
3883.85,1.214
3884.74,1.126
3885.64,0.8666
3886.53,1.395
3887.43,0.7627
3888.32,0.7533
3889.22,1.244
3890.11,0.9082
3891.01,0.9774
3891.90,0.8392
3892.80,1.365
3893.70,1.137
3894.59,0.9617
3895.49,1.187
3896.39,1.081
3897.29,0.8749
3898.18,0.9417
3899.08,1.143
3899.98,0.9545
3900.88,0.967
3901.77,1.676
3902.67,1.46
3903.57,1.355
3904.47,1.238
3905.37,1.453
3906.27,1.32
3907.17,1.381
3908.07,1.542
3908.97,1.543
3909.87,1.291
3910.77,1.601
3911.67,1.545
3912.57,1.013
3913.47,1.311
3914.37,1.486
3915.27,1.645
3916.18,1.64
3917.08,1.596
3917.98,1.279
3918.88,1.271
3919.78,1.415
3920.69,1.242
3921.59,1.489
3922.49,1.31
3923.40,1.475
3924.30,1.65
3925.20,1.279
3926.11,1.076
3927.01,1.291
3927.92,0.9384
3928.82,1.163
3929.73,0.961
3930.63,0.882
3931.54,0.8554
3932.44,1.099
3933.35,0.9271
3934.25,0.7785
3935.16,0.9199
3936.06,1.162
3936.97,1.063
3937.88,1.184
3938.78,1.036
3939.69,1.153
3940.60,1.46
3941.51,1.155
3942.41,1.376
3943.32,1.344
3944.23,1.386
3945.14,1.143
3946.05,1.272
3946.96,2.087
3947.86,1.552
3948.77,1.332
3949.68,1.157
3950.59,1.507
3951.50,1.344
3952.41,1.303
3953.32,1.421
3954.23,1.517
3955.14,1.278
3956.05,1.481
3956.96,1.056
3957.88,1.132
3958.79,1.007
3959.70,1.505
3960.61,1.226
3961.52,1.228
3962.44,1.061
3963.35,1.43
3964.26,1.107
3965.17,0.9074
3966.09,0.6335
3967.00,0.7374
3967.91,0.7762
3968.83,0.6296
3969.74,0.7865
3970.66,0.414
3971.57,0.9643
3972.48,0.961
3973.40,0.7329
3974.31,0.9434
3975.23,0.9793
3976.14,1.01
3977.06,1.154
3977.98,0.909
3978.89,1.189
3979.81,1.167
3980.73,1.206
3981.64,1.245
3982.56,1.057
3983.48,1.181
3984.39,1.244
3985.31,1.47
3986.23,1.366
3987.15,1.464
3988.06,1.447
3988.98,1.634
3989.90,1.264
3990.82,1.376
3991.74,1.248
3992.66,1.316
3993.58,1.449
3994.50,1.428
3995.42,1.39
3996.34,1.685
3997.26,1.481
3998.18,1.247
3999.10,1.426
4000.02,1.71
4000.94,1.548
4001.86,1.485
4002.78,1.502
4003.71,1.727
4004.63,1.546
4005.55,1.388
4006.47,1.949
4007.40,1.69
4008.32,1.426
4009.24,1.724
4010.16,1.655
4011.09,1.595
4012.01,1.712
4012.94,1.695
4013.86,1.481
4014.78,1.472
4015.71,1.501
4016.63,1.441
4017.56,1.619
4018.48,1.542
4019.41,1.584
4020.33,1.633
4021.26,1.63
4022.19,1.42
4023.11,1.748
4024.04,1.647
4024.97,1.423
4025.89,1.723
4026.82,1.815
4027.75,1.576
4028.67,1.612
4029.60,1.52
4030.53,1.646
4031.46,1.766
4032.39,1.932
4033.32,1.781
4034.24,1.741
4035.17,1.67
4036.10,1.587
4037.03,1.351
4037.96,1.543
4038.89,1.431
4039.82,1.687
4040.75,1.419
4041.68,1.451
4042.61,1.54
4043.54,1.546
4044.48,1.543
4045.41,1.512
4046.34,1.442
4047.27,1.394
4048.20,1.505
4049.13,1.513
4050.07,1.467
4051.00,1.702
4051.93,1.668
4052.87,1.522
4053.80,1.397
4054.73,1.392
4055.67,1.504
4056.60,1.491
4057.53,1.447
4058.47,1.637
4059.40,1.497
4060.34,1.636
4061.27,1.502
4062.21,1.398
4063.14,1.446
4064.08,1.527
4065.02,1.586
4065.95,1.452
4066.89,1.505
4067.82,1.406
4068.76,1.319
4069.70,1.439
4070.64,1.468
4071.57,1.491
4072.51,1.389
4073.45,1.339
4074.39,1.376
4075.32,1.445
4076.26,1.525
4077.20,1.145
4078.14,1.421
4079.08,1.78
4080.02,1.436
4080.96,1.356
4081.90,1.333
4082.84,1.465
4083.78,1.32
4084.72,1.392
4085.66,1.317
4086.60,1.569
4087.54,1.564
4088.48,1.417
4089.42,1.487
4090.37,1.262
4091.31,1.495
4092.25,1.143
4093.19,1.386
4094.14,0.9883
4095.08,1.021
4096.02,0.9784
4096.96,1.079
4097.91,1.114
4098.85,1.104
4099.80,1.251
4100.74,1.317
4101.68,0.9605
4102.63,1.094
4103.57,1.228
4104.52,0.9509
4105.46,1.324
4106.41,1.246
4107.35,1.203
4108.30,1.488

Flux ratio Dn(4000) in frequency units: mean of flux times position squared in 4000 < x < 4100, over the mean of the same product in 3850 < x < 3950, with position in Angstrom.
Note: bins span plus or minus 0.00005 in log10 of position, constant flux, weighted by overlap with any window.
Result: 1.30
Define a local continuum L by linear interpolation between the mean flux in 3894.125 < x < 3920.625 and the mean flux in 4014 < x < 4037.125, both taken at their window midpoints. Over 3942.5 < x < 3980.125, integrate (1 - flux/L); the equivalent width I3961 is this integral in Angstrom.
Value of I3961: 7.94 Angstrom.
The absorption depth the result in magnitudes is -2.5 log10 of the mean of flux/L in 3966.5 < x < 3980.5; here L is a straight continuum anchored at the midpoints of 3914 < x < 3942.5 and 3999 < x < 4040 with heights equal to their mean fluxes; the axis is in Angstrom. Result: 0.50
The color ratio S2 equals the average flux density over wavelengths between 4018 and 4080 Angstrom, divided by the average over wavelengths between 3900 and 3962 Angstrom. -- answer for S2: 1.2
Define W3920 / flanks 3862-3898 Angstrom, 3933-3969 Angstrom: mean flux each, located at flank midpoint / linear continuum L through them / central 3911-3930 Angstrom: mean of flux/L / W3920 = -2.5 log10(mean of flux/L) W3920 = -0.14 mag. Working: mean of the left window 1.15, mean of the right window 1.2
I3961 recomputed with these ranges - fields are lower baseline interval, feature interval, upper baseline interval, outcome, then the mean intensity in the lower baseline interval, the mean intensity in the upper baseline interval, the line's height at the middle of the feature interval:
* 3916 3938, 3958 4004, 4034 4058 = 4.95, 1.19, 1.52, 1.34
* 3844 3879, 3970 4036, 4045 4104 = -4.53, 1.26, 1.39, 1.35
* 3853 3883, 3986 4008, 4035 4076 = -1.23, 1.24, 1.49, 1.41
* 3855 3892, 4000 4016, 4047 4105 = -3.40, 1.19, 1.38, 1.32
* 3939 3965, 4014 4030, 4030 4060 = -0.92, 1.31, 1.55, 1.49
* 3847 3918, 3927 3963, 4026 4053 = 4.14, 1.24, 1.58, 1.38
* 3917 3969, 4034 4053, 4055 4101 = -2.71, 1.21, 1.39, 1.34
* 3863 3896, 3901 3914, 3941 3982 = -2.79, 1.15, 1.15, 1.15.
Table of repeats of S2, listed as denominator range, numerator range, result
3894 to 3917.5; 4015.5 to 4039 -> 1.23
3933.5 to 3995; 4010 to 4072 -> 1.31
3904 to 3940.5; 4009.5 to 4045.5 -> 1.26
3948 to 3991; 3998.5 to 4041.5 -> 1.39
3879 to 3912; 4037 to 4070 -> 1.28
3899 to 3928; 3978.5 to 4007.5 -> 1.04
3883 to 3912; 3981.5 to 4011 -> 1.23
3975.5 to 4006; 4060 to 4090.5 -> 1.06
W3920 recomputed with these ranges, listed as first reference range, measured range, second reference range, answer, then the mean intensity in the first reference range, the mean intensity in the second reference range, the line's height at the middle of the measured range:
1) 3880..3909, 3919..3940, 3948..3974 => -0.03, 1.14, 1.1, 1.12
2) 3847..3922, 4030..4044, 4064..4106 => -0.22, 1.24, 1.33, 1.31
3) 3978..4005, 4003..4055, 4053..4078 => -0.12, 1.39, 1.45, 1.42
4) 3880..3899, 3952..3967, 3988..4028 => 0.12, 1.04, 1.55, 1.34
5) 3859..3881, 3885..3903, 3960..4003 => 0.16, 1.26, 1.19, 1.24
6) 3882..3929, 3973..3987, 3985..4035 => 0.28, 1.24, 1.56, 1.47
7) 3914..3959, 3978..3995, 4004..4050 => 0.11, 1.27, 1.59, 1.45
